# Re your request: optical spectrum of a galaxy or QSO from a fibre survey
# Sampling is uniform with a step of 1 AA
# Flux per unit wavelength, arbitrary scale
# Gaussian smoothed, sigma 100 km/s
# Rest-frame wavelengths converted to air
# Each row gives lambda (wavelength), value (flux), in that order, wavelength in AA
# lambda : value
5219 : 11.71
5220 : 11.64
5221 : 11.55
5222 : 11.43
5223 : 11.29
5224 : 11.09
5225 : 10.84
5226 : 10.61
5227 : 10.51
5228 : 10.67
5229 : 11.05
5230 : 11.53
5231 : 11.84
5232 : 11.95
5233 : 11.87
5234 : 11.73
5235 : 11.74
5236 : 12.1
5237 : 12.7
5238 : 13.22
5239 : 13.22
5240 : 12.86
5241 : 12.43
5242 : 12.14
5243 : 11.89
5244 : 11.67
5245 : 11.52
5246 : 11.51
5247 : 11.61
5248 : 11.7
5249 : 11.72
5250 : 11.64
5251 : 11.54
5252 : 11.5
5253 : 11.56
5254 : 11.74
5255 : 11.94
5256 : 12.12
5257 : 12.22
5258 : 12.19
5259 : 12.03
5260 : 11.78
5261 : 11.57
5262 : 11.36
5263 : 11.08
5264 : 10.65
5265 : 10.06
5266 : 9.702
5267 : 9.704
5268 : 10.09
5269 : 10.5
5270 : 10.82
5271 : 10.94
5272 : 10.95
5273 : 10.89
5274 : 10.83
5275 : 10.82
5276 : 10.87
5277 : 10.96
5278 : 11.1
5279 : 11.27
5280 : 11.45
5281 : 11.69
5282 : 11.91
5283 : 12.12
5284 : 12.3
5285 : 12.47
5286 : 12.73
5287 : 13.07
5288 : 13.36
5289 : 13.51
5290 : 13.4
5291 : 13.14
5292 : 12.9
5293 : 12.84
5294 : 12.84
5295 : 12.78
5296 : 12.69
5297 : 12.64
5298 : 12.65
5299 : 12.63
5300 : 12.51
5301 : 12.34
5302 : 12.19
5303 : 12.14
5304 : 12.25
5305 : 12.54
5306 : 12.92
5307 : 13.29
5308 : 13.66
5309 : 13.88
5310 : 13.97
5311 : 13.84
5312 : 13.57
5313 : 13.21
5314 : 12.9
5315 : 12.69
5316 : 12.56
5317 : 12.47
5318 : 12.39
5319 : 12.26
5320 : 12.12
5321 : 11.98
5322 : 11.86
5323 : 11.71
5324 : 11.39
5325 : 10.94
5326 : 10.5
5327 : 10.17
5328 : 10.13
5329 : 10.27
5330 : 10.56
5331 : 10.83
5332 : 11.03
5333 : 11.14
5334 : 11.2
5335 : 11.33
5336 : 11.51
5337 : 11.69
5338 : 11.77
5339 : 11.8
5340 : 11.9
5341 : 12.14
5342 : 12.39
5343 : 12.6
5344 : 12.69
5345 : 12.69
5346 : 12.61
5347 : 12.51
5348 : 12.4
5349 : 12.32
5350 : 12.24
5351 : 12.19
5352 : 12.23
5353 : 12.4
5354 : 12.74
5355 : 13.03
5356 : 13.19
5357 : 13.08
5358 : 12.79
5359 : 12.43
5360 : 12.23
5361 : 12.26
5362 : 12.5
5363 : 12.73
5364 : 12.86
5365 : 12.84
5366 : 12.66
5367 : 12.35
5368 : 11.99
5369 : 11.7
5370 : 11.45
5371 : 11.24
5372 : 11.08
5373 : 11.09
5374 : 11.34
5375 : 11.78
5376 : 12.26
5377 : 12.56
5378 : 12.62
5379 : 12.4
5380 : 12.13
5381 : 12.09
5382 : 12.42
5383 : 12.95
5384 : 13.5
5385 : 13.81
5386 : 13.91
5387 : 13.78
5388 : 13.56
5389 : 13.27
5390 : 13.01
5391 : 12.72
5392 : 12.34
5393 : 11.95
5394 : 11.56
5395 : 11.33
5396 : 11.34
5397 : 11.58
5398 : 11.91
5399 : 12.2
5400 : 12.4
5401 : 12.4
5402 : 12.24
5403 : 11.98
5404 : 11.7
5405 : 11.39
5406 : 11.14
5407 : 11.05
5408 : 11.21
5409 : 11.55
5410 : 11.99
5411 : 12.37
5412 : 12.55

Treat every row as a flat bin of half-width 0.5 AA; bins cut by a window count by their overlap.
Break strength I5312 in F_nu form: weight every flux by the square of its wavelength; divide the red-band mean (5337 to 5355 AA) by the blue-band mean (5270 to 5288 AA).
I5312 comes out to 1.09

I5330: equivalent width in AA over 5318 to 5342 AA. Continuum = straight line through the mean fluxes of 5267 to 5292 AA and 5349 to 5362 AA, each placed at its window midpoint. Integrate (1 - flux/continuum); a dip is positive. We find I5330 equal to 1.8 AA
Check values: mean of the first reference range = 11.7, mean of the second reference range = 12.6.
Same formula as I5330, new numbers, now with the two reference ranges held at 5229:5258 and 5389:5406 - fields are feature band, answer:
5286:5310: -1.8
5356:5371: -0.5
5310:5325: -0.6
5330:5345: 0.4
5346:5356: -0.4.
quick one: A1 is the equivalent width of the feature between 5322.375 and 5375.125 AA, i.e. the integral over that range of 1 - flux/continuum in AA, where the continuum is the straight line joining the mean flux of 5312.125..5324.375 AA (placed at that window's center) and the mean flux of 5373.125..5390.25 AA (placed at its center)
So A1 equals 2.7 AA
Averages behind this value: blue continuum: 12.3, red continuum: 12.7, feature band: 11.9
